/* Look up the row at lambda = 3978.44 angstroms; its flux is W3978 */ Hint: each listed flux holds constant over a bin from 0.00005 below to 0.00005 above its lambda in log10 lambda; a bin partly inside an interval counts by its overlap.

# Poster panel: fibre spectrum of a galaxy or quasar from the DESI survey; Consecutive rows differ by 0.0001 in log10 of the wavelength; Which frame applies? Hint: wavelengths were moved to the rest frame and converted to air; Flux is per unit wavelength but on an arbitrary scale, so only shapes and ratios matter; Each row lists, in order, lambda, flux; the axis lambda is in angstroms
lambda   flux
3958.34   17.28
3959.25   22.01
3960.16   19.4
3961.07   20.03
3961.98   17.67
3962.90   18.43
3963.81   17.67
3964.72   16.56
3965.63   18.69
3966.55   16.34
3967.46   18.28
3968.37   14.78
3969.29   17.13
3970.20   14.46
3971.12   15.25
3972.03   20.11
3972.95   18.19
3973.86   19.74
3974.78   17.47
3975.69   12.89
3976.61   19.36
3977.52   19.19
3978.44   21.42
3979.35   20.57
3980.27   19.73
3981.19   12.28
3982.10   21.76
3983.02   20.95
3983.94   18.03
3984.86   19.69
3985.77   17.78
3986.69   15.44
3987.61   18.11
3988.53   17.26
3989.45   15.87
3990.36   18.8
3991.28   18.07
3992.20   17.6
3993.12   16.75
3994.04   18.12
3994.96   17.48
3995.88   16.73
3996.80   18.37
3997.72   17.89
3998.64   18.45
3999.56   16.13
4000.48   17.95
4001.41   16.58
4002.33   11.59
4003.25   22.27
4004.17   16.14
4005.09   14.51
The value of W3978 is 21.42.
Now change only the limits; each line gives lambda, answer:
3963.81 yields 17.67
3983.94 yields 18.03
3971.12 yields 15.25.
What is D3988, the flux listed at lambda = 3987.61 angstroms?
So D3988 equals 18.11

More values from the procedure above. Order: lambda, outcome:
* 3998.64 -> 18.45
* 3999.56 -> 16.13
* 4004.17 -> 16.14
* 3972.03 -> 20.11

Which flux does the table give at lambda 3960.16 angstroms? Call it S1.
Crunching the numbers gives 19.4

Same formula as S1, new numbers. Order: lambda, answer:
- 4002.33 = 11.59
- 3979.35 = 20.57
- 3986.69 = 15.44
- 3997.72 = 17.89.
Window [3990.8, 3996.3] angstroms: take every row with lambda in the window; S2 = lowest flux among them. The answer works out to 16.73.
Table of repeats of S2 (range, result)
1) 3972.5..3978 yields 12.89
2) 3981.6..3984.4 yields 18.03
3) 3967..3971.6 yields 14.46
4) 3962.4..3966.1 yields 16.56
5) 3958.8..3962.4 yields 17.67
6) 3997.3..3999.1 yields 17.89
